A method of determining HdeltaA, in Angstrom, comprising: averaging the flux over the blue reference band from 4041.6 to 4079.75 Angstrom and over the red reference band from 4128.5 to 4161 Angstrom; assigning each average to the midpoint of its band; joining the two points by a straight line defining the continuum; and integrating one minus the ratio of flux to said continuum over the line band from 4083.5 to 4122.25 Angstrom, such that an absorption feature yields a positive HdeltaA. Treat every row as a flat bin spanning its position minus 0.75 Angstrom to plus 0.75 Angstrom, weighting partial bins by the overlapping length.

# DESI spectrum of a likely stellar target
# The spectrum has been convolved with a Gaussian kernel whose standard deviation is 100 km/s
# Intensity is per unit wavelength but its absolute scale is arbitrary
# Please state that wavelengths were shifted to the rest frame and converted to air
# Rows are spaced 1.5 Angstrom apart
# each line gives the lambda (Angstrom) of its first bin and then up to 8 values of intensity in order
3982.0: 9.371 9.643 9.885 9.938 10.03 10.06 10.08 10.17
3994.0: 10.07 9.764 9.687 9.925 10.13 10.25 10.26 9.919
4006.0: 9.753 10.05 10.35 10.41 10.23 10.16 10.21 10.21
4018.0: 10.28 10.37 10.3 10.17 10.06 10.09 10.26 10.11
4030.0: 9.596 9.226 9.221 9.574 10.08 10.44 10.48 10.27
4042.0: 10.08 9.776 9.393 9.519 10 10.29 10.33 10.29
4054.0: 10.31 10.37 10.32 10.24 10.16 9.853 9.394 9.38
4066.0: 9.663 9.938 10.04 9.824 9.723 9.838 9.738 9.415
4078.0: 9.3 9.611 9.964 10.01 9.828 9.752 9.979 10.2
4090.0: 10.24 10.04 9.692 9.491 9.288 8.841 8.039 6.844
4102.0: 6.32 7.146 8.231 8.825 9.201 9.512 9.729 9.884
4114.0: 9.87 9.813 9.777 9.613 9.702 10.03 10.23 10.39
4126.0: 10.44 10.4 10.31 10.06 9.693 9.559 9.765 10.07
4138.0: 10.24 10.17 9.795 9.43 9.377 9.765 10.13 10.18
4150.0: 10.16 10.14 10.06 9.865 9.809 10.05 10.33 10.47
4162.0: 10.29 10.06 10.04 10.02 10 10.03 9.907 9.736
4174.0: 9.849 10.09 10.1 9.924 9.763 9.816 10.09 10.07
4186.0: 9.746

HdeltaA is 2.7 Angstrom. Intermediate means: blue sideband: 9.88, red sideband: 9.97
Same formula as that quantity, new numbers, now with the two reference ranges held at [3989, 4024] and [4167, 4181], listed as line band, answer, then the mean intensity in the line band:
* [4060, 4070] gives 0.31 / 9.75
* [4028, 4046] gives 0.43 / 9.85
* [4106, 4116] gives 0.44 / 9.56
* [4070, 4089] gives 0.50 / 9.78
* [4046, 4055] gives -0.07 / 10.1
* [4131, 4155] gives 0.16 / 9.9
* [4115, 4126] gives 0.02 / 9.97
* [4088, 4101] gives 1.05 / 9.21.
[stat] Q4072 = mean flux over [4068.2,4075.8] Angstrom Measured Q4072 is 9.83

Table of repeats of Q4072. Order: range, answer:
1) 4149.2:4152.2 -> 10.2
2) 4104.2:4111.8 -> 9.09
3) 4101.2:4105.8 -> 7.25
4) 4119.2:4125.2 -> 10.1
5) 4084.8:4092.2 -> 10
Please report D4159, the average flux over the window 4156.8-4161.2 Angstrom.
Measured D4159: 10.3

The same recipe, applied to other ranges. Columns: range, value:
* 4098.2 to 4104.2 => 7.1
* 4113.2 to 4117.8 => 9.82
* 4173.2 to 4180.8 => 9.94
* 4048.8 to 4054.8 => 10.3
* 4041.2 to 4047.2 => 9.7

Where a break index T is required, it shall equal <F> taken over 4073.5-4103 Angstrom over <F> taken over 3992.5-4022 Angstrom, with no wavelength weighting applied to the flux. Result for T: 0.92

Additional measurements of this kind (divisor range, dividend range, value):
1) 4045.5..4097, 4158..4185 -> 1.02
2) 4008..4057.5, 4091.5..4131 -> 0.92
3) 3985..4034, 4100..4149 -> 0.95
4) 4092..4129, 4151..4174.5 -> 1.09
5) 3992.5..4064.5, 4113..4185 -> 0.99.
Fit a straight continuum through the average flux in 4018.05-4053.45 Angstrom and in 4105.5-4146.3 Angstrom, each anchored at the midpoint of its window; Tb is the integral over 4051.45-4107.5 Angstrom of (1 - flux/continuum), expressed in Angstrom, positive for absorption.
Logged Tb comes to 2.6 Angstrom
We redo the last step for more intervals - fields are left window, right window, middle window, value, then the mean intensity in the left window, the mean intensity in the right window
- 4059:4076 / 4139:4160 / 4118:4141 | -0.3 Angstrom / 9.78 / 9.95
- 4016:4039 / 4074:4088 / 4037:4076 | -0.4 Angstrom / 10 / 9.74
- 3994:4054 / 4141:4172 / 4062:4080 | 0.7 Angstrom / 10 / 10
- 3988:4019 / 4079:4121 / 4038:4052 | -0.4 Angstrom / 10.1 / 9.27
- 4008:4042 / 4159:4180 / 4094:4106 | 2.5 Angstrom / 10.1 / 10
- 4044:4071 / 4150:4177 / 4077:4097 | 0.4 Angstrom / 9.96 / 10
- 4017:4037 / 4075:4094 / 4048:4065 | -0.3 Angstrom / 9.96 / 9.83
